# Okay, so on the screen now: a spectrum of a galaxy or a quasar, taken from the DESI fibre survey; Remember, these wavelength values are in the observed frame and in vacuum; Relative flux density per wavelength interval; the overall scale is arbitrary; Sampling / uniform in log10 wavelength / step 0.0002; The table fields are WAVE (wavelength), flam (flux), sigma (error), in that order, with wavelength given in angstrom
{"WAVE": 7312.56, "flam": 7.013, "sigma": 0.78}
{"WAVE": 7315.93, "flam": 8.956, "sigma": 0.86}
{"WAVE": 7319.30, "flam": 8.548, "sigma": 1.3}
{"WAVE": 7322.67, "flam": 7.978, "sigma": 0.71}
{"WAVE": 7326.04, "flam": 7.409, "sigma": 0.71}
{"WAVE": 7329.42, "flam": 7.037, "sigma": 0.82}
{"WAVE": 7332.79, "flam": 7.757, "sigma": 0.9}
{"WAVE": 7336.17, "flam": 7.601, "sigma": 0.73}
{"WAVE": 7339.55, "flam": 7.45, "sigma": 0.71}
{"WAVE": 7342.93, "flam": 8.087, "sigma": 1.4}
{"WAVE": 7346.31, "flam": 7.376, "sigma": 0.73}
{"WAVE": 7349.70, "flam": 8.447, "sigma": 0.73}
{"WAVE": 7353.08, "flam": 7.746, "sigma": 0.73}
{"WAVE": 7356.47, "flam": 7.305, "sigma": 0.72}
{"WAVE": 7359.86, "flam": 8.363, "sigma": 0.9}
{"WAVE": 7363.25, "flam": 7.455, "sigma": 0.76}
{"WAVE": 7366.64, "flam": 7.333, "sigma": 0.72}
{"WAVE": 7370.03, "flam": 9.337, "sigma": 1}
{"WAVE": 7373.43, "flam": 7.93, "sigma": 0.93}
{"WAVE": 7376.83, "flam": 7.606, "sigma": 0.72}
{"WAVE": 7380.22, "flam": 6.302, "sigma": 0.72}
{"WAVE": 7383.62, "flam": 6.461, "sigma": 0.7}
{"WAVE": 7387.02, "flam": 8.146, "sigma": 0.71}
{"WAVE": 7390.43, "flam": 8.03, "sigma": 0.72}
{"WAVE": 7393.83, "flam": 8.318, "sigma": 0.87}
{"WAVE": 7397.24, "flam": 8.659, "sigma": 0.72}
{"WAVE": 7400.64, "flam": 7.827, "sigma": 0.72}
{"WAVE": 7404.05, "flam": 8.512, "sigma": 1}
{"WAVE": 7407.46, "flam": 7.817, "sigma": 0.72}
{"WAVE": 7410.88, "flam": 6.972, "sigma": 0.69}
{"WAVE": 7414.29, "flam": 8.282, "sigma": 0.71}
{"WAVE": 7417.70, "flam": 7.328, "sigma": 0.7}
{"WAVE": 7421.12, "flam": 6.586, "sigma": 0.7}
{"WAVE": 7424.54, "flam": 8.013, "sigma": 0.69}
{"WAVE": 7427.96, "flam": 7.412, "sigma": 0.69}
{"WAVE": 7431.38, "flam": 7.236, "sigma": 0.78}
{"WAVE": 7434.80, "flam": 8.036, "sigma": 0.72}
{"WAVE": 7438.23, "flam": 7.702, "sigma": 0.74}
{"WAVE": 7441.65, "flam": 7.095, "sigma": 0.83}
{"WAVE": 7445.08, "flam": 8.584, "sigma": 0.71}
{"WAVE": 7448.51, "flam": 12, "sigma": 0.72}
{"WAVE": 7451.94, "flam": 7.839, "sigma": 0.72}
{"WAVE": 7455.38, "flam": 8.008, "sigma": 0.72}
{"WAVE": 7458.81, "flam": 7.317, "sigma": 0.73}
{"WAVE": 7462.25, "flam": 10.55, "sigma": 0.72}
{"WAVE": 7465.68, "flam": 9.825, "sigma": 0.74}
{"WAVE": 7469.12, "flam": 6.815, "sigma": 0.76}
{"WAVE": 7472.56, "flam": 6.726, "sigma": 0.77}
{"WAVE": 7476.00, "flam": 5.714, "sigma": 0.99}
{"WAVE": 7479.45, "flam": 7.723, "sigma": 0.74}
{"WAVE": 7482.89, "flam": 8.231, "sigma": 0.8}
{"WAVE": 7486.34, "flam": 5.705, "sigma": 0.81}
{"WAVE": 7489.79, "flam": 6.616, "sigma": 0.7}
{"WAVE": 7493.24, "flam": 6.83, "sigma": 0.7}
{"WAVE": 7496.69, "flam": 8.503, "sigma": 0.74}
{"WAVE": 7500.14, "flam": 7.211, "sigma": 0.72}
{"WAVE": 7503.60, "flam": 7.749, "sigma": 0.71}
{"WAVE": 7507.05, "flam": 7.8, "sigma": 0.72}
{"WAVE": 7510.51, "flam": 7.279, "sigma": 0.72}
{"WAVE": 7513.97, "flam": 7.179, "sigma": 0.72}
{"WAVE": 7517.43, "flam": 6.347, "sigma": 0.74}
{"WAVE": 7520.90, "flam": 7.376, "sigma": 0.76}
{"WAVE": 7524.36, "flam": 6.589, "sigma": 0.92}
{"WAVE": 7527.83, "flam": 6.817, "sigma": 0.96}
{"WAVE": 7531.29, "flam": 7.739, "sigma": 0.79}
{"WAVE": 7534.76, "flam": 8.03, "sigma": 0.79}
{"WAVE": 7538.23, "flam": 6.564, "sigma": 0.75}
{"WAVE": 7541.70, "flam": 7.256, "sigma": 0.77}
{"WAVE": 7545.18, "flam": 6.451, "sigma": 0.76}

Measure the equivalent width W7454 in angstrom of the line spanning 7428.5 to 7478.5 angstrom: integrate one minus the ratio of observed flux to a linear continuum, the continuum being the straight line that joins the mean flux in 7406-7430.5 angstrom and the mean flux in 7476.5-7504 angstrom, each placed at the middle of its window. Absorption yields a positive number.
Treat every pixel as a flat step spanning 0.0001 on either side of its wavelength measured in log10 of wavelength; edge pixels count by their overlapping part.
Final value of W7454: -4.9 angstrom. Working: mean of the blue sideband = 7.47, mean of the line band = 8.08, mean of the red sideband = 7.23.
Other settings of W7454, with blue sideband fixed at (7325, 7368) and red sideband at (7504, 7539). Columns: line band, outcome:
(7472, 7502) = 1.0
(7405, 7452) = -3.1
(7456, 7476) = -1.8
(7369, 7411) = -1.7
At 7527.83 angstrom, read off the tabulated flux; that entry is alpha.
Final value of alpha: 6.817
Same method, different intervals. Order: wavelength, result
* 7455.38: 8.008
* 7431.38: 7.236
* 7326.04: 7.409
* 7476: 5.714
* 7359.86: 8.363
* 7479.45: 7.723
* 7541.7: 7.256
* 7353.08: 7.746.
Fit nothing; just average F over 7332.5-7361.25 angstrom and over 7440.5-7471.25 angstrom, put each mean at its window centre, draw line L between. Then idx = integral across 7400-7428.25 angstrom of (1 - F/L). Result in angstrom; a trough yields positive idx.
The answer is 2.3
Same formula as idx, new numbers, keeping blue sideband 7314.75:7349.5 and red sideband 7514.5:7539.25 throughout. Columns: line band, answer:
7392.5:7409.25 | -1.4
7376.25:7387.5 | 1.0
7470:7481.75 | 0.8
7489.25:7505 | -0.5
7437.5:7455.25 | -3.0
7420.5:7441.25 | -0.2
